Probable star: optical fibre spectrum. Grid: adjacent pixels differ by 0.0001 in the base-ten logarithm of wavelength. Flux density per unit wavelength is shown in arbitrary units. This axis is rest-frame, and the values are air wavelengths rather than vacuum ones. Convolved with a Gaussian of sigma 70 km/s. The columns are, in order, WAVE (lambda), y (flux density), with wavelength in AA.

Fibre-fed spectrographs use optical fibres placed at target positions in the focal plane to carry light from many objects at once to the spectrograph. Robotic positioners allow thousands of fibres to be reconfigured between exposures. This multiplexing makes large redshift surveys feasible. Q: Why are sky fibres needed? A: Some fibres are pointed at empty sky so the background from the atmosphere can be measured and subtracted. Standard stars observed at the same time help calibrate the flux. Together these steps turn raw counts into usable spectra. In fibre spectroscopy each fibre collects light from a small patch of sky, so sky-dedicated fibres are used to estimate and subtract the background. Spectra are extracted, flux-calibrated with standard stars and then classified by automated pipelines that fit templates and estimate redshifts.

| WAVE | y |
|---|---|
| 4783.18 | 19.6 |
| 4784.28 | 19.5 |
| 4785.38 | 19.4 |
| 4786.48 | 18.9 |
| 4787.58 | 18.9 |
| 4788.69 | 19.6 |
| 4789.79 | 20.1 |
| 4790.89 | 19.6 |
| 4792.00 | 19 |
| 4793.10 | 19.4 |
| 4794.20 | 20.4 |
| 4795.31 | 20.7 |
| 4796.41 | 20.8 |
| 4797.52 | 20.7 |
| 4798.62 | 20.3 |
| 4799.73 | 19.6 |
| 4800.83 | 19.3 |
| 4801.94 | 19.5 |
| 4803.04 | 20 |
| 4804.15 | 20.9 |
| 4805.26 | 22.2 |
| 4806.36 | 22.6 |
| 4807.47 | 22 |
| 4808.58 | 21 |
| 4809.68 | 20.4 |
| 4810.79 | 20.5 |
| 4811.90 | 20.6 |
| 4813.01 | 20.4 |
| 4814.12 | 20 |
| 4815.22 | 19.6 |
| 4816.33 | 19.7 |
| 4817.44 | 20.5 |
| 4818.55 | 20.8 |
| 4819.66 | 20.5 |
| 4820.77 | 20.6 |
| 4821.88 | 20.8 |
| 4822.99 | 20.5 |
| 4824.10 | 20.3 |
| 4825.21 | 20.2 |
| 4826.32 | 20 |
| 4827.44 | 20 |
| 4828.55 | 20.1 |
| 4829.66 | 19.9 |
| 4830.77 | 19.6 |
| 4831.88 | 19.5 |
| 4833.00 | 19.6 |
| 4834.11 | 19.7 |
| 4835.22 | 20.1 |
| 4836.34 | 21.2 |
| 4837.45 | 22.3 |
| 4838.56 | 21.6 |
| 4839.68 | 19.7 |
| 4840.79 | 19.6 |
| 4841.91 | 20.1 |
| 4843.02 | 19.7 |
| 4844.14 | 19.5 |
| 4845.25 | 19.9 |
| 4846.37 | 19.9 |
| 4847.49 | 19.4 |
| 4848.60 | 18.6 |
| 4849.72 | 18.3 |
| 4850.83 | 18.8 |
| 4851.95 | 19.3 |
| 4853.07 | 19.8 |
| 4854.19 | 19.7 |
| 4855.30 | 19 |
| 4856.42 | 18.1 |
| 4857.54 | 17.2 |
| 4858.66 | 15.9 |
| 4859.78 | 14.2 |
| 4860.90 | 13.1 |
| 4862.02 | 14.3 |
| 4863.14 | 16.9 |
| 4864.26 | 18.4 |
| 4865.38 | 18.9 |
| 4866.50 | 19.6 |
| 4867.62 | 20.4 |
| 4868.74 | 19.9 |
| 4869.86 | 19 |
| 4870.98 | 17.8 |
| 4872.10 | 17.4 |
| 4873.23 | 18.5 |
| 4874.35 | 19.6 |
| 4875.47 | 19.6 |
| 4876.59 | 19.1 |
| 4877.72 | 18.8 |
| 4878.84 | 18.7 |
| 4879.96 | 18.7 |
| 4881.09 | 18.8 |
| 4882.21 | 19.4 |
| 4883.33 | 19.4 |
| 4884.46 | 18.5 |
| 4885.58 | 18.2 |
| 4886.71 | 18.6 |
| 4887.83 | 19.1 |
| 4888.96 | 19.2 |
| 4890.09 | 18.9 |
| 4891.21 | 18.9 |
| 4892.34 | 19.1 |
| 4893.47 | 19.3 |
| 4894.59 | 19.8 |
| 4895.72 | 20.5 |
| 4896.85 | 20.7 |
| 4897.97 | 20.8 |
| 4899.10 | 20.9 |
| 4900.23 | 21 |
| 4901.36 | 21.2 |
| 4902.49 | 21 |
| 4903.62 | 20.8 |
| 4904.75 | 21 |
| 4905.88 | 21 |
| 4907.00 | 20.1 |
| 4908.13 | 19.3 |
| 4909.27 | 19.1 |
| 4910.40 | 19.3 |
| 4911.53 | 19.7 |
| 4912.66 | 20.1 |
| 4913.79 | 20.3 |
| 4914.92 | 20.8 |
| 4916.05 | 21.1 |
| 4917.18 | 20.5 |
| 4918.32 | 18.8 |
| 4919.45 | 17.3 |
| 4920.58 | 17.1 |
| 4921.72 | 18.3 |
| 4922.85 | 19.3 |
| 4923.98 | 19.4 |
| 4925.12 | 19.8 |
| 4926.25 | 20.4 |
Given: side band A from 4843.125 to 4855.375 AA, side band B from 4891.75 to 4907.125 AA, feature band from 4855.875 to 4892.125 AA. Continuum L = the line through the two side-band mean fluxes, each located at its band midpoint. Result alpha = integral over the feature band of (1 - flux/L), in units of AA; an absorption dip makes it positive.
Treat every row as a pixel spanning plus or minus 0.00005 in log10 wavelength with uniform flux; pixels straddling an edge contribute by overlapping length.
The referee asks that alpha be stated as 3.1 AA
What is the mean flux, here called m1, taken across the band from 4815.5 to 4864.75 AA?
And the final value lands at 19.2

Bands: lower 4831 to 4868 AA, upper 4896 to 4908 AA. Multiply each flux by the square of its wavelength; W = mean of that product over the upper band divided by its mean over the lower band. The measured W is 1.13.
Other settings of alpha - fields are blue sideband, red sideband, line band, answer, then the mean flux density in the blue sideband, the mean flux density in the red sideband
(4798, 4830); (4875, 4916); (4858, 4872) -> 1.8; 20.4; 19.7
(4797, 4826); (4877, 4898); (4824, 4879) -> 2.3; 20.5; 19.2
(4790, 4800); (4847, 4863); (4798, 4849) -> -3.9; 20.1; 17.5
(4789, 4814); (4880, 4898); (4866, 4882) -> 0.4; 20.4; 19.3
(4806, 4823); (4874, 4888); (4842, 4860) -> 0.9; 20.6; 19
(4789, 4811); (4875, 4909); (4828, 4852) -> 0.3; 20.4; 19.7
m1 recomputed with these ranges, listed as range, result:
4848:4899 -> 18.6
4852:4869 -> 17.7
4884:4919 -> 19.9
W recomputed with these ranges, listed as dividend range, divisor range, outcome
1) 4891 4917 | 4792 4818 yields 1.03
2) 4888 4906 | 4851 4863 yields 1.20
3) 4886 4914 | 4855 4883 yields 1.12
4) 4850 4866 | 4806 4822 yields 0.86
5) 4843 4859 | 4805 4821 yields 0.92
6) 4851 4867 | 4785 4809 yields 0.89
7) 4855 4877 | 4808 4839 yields 0.89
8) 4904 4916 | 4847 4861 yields 1.15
